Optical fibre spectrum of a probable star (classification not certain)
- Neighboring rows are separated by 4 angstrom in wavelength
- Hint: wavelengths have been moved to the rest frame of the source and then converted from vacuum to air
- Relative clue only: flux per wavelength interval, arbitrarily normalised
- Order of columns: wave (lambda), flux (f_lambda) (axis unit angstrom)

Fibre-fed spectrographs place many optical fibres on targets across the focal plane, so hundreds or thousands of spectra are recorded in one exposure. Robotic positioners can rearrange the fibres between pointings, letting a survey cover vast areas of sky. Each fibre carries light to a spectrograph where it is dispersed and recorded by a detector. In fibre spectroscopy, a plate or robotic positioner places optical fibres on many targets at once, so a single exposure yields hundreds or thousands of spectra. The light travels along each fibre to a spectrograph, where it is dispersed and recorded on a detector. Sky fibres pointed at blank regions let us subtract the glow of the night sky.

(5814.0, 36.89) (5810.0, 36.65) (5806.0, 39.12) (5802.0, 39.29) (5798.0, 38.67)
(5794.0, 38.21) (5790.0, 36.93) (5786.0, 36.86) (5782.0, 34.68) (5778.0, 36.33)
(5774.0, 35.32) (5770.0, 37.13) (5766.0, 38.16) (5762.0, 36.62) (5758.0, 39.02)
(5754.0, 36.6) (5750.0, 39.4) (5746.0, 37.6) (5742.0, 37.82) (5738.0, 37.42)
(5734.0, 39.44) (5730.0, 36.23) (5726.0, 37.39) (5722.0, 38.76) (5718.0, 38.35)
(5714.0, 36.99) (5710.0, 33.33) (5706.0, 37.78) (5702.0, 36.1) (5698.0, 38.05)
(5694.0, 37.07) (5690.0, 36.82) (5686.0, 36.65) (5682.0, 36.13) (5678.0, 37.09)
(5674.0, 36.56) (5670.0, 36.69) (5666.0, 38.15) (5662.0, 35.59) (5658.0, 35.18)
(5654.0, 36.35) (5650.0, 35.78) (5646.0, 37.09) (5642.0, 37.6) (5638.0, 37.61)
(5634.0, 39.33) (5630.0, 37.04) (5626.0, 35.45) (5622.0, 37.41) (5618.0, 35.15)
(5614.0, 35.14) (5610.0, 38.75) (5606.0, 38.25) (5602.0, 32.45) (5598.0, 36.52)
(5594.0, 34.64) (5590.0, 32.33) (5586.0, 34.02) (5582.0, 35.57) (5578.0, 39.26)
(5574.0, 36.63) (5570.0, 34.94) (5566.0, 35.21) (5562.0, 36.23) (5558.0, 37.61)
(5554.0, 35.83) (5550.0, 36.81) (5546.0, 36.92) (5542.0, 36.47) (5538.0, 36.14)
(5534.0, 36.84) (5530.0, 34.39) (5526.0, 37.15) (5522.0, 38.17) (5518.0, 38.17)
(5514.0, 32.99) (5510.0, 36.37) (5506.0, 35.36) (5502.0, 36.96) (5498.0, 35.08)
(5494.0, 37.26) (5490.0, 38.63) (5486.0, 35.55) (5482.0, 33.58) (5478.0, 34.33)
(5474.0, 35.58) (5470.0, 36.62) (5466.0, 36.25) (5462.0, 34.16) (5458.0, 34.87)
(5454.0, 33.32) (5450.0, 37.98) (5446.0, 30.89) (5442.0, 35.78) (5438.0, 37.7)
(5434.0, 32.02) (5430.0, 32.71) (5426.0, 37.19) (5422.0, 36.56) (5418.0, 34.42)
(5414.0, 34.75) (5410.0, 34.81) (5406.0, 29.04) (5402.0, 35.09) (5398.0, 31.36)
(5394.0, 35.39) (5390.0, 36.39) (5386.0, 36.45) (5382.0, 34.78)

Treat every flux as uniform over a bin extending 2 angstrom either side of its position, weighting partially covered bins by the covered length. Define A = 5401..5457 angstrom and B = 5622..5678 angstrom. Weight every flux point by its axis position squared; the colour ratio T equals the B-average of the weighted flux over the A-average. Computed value 1.16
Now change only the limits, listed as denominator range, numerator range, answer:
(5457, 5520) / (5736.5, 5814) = 1.16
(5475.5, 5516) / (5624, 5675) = 1.09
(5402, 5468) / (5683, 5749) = 1.19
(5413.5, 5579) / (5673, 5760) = 1.13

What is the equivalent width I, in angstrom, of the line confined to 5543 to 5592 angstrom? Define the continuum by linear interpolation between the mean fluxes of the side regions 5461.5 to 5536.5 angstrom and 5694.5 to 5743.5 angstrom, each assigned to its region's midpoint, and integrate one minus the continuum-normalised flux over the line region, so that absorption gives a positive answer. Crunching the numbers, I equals 0.6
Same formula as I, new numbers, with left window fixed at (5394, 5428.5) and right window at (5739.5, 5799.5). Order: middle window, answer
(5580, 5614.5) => 0.5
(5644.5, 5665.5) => 0.1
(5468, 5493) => -0.7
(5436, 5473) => -0.8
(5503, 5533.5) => -0.9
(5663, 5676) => -0.2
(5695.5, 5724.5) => -0.2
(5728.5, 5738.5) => -0.2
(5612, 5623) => 0.1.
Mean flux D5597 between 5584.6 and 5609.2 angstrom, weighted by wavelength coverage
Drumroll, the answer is 34.9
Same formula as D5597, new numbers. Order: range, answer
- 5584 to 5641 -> 36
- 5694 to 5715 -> 36.5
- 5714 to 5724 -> 38.2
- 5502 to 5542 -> 36.2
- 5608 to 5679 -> 36.8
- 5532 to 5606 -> 35.9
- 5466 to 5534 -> 36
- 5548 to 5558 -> 36.6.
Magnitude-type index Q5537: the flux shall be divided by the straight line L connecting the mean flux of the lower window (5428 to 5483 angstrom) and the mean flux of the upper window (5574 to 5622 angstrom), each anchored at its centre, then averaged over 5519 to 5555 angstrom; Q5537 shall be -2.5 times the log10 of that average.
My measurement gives -0.039 mag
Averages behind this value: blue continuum 34.7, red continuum 35.8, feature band 36.6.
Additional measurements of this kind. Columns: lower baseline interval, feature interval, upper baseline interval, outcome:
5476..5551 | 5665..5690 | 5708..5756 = 0.01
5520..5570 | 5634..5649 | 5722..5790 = -0.02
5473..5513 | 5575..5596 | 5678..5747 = 0.03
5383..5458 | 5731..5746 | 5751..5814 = -0.03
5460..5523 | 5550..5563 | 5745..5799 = -0.01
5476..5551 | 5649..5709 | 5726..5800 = 0.01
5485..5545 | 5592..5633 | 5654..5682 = 0.01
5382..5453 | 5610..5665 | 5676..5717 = -0.01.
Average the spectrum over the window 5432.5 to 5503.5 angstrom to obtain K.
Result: 35.4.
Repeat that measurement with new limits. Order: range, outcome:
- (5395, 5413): 32.9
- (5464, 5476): 36.1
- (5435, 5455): 35.1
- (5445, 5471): 35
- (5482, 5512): 36.3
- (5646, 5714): 36.5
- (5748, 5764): 37.9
